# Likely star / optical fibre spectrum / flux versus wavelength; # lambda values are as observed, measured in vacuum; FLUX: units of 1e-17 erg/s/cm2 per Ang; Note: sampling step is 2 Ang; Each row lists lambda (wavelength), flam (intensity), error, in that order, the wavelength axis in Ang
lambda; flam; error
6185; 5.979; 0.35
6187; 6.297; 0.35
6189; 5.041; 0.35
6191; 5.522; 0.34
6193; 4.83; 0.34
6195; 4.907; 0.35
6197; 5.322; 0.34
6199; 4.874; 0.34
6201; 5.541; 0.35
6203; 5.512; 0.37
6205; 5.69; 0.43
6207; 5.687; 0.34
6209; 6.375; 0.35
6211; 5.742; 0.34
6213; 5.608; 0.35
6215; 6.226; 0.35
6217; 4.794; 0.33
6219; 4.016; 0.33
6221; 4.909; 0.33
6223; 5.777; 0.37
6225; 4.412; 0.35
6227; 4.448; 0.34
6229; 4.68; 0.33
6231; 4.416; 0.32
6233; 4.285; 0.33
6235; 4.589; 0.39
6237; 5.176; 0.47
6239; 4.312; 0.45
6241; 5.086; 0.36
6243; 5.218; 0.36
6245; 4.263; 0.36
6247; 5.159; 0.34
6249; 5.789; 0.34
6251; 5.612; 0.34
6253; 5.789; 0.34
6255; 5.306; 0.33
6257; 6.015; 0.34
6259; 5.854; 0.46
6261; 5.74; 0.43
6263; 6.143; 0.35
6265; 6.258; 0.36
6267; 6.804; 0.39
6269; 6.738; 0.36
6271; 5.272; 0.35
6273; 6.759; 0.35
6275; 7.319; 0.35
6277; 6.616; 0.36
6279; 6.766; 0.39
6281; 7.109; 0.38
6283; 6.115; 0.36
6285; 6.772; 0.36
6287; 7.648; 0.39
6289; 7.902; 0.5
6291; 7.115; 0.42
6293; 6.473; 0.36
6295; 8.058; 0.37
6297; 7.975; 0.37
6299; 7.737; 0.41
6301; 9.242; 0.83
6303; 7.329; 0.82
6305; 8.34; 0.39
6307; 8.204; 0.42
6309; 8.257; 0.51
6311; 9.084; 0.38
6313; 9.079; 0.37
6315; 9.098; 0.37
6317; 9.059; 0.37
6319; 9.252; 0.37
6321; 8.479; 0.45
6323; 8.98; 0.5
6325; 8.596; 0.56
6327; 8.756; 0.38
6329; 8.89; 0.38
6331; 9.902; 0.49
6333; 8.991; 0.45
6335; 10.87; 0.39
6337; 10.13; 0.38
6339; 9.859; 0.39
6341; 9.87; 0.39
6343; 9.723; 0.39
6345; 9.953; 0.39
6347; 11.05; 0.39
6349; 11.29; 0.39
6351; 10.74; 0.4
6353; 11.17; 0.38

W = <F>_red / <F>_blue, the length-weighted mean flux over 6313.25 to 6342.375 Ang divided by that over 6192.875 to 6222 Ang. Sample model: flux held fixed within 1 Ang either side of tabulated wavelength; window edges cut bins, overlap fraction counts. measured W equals 1.74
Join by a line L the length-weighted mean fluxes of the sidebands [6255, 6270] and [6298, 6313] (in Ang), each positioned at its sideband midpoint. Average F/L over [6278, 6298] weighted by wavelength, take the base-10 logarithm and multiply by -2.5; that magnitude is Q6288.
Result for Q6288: 0.041 mag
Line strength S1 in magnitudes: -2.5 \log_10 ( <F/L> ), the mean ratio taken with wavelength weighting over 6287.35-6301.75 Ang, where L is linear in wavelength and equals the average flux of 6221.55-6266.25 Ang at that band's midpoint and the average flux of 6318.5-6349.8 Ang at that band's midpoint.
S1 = -0.01 mag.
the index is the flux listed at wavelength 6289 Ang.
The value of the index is 7.902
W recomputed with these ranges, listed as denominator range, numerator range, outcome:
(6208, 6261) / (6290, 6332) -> 1.64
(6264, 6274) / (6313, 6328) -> 1.40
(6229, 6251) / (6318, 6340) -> 1.92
